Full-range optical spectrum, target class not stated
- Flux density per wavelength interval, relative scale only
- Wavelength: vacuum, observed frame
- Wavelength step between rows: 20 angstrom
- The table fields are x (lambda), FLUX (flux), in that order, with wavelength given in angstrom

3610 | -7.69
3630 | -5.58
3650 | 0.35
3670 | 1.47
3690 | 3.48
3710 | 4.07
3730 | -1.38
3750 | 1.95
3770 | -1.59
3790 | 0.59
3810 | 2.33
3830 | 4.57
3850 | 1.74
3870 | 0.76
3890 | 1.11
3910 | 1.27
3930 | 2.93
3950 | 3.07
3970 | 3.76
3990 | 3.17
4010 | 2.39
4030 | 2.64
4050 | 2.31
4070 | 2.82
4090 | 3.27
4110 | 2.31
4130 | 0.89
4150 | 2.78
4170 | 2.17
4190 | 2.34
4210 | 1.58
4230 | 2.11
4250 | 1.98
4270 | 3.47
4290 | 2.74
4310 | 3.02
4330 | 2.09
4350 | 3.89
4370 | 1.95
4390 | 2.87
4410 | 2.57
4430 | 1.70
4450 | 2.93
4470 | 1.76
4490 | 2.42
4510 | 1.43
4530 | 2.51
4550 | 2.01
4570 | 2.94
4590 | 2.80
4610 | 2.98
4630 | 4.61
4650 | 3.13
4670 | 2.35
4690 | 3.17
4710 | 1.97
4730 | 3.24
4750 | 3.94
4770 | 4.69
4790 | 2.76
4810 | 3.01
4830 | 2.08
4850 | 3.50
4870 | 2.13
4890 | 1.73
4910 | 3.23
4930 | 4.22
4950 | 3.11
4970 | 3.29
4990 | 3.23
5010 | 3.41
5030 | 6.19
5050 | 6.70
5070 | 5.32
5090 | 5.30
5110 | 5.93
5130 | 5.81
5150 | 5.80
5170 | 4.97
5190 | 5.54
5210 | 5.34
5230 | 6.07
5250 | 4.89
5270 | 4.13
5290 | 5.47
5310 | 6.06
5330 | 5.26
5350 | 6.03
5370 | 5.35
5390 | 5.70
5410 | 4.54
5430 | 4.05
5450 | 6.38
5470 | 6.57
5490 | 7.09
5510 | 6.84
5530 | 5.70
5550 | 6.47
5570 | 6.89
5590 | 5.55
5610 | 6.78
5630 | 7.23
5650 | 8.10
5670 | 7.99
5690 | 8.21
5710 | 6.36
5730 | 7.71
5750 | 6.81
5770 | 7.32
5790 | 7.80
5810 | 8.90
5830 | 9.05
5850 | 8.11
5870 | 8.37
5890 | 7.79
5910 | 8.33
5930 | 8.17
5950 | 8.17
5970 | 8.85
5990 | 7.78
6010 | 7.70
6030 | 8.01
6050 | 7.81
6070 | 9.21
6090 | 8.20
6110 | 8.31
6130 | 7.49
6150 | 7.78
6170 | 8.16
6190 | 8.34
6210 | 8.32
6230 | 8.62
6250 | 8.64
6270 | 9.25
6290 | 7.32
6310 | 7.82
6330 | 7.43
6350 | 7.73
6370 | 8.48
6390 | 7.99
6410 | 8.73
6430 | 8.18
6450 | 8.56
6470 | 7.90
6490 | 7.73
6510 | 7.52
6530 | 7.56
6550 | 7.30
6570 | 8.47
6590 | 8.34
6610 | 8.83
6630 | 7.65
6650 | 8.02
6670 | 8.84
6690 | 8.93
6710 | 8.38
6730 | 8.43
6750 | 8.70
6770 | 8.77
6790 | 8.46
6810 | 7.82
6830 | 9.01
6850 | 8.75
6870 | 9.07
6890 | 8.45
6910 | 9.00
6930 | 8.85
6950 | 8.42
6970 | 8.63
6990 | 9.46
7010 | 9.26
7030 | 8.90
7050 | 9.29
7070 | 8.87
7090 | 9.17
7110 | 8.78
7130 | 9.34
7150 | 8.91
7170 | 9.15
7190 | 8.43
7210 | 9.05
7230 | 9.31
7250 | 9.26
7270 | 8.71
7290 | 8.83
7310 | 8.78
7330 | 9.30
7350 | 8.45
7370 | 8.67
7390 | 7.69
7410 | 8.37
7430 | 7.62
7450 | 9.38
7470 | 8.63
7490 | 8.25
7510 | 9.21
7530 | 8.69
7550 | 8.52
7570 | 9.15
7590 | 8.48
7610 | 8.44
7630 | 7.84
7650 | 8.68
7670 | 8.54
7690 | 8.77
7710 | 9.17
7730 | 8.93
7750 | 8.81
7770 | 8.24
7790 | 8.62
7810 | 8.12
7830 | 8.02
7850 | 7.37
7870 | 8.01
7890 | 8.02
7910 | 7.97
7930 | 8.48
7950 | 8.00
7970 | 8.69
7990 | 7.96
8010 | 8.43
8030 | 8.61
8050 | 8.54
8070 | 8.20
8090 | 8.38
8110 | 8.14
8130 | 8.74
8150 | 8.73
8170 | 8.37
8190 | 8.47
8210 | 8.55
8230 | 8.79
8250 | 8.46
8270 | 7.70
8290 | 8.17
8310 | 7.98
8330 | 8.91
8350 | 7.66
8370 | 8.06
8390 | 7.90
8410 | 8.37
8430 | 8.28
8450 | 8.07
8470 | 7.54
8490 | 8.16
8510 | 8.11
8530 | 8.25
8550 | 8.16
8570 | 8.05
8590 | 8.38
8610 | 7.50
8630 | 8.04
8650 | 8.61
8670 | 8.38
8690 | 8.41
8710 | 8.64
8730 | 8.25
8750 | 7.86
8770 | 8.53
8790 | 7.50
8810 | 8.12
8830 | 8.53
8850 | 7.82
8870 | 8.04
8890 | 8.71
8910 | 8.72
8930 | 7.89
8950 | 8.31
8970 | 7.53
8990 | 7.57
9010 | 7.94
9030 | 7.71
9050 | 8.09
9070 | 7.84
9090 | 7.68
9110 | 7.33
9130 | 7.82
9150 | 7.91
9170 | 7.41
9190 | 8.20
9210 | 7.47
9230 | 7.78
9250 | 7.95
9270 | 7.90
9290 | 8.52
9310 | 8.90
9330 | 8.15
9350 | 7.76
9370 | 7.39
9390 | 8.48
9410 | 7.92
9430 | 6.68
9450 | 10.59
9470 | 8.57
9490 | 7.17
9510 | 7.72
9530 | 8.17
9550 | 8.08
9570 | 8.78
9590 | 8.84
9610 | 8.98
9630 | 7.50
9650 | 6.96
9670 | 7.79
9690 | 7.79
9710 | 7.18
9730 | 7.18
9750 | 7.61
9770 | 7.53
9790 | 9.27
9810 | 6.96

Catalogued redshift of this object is 0.26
